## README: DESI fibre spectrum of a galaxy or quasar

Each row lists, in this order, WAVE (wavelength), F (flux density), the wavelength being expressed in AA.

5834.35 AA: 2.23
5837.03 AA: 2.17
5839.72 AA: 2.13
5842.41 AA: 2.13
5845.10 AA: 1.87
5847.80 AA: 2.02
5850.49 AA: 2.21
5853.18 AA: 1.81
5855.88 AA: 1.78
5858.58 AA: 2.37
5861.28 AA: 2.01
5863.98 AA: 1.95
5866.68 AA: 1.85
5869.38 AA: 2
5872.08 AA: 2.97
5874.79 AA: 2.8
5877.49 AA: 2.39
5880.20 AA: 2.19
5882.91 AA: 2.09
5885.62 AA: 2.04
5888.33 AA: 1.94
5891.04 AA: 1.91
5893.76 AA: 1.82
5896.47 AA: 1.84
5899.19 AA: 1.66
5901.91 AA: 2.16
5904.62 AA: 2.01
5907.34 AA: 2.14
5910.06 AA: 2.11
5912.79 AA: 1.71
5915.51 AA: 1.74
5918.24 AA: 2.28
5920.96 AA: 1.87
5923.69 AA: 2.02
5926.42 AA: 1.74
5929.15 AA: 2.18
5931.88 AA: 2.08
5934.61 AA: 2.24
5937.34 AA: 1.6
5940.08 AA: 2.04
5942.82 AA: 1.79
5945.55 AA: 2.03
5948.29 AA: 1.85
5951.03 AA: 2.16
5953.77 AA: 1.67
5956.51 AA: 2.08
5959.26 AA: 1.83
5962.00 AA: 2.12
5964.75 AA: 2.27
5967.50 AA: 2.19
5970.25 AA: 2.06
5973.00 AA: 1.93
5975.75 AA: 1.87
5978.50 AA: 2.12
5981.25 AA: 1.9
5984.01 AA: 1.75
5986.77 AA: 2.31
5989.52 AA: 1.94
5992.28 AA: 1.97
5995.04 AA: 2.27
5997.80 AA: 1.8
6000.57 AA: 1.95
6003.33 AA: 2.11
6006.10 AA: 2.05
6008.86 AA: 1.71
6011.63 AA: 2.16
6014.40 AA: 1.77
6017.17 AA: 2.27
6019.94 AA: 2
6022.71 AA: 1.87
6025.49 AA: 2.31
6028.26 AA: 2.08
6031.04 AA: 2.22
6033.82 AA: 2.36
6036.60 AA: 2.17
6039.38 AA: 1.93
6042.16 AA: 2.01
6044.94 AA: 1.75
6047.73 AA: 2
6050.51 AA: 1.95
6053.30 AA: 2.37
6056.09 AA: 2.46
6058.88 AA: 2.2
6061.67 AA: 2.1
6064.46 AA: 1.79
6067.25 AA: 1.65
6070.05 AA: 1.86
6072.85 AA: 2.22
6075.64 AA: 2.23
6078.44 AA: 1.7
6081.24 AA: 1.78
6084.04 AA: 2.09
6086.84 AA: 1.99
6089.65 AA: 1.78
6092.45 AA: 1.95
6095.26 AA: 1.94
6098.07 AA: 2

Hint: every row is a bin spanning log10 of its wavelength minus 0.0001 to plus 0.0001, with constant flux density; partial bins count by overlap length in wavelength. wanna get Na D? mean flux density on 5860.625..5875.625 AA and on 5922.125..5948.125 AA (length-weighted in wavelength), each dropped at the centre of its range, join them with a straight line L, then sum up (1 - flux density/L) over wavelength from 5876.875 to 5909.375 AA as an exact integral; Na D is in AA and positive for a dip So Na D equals 2.1 AA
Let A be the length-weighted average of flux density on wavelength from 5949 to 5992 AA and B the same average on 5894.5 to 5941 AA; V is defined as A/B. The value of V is 1.02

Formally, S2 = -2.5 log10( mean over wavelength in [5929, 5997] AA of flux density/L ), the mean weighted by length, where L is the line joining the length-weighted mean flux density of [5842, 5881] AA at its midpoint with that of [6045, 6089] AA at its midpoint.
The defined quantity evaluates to 0.04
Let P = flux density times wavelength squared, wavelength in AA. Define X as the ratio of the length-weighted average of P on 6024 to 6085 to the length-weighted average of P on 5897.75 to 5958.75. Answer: 1.09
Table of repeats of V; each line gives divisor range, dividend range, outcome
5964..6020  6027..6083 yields 1.01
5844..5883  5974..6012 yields 0.92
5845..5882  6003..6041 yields 0.96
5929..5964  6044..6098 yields 1.01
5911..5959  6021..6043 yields 1.09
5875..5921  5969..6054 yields 1.01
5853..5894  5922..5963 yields 0.92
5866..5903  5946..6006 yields 0.95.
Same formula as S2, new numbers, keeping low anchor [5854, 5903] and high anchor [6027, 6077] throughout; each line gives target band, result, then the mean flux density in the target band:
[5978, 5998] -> 0.035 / 2.02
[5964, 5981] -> 0.015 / 2.06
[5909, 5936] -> 0.050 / 2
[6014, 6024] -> 0.042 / 2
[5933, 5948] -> 0.082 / 1.94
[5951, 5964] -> 0.064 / 1.97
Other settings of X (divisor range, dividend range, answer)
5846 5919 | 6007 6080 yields 1.05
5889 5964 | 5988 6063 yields 1.09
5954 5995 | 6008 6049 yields 1.03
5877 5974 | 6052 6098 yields 1.06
